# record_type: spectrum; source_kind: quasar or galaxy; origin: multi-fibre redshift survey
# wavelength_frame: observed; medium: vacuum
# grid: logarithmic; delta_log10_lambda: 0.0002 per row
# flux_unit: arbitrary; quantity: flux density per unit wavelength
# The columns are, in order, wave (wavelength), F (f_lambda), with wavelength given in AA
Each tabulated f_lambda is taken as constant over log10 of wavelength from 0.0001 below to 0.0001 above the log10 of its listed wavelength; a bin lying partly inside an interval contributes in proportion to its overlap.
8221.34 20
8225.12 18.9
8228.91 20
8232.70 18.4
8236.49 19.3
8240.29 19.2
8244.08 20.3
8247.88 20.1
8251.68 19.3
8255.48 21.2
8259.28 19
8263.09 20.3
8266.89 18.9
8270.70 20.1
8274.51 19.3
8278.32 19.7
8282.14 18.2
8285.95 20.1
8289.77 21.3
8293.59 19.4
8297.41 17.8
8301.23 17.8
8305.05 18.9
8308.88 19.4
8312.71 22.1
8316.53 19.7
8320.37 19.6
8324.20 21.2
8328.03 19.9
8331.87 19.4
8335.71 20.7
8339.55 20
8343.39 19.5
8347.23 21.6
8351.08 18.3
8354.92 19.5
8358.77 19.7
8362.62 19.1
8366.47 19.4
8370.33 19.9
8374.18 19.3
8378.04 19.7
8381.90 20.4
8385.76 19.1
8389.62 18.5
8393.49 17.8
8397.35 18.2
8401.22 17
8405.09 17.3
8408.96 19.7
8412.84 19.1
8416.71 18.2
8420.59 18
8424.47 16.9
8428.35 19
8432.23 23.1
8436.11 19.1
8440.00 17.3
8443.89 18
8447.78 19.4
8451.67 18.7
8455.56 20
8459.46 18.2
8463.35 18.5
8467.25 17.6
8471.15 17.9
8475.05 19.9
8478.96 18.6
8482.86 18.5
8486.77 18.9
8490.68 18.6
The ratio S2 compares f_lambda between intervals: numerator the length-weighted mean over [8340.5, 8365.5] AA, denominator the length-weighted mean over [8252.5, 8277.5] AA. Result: 0.99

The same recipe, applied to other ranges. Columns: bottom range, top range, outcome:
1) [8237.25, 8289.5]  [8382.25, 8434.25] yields 0.95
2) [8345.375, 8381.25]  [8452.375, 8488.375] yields 0.95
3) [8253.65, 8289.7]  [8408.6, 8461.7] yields 0.96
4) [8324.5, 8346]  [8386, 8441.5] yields 0.92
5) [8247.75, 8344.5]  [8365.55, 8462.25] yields 0.96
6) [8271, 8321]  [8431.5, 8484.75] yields 0.97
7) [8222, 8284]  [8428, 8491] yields 0.97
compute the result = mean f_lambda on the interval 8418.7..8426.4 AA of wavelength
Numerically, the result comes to 17.4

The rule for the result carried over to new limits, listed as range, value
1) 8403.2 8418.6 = 18.6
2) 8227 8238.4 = 19.2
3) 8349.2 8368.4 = 19.2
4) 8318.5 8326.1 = 20.4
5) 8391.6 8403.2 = 17.7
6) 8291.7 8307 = 18.5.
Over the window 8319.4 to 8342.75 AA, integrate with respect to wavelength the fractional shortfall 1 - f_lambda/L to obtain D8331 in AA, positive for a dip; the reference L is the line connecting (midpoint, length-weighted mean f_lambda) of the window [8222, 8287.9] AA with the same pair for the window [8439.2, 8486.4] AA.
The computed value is -1.1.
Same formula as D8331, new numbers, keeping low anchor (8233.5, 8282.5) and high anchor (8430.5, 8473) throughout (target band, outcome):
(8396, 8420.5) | 1.0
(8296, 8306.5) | 0.7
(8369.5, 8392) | -0.3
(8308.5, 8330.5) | -1.1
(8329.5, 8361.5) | -0.9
